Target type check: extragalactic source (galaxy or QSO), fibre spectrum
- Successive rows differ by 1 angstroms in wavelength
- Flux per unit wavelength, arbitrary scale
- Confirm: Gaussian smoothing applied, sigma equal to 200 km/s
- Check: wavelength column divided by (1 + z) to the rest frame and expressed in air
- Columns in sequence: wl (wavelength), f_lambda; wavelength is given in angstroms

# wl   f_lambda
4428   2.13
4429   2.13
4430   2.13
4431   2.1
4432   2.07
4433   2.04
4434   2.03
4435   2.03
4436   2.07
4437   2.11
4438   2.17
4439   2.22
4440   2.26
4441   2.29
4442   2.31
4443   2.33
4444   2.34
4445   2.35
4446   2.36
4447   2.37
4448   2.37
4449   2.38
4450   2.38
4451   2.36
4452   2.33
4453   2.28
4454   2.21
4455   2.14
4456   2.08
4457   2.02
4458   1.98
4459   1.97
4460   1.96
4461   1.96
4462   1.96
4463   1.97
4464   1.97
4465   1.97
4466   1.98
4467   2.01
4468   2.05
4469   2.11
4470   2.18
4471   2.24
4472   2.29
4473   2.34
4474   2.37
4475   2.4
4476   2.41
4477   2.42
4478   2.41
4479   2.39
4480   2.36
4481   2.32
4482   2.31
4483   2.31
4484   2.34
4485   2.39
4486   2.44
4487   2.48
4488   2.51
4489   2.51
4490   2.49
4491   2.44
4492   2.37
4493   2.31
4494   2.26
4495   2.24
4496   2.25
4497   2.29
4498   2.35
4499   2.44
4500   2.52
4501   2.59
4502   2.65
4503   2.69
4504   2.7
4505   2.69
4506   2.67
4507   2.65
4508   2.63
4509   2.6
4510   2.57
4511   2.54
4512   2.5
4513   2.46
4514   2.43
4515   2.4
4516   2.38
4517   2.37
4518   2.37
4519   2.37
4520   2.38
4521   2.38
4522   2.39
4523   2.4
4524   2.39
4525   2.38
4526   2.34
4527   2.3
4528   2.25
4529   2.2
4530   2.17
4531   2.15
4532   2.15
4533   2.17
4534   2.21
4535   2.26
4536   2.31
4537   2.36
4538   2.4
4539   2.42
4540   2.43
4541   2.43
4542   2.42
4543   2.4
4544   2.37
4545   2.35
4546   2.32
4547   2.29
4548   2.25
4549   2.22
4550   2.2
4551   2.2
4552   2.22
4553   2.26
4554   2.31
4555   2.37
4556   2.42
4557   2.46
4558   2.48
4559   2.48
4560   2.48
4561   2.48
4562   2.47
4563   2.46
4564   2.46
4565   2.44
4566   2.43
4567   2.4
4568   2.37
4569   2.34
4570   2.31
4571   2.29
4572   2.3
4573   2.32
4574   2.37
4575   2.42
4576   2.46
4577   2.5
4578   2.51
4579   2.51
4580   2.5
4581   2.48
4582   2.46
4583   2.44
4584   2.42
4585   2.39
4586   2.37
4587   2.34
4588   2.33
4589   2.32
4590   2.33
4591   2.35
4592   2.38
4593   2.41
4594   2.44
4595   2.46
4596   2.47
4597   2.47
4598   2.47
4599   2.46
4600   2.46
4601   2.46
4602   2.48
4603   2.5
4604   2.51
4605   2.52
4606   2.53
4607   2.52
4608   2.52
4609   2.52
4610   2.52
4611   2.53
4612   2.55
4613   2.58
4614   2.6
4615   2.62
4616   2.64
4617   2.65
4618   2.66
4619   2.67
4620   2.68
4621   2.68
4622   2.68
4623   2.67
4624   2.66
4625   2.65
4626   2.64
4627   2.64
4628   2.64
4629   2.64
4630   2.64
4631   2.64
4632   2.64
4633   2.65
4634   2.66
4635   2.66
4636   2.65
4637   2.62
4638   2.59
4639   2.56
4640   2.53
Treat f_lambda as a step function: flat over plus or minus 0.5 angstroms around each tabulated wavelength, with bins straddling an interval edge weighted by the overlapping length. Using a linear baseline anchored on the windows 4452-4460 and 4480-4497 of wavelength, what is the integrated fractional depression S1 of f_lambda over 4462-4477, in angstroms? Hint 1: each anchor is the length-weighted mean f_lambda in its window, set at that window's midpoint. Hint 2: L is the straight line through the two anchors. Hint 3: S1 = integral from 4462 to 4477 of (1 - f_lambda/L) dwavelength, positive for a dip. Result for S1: 0.35 angstroms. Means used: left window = 2.1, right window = 2.37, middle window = 2.17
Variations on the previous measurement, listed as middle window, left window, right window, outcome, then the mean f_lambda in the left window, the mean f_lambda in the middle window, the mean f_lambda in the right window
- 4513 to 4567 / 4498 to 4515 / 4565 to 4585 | 3.1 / 2.57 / 2.35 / 2.41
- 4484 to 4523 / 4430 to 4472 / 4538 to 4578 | -3.4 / 2.16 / 2.46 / 2.38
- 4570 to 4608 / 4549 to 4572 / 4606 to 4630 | 0.9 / 2.37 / 2.43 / 2.61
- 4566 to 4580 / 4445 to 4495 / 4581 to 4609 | 0.1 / 2.26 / 2.4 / 2.44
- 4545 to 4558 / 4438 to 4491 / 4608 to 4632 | 0.8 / 2.25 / 2.3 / 2.62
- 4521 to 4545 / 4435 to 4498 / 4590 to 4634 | 0.7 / 2.25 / 2.32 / 2.56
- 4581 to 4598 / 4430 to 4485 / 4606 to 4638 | 0.9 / 2.2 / 2.4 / 2.62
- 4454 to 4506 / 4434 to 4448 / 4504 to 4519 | 2.3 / 2.24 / 2.29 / 2.52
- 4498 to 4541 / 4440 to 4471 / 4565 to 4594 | -2.5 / 2.17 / 2.42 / 2.4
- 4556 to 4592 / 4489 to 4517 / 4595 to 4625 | 1.7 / 2.48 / 2.41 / 2.56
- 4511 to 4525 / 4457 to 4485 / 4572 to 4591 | -0.8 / 2.19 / 2.41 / 2.41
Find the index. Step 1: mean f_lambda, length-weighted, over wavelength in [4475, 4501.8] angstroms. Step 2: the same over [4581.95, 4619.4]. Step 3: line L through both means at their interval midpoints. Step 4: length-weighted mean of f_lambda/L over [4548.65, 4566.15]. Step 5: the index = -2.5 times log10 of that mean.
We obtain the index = 0.03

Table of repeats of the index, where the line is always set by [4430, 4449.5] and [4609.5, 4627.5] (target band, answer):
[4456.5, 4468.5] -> 0.15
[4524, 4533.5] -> 0.08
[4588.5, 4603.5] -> 0.06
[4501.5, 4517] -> -0.08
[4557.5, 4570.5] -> 0.03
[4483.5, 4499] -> -0.02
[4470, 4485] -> -0.02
